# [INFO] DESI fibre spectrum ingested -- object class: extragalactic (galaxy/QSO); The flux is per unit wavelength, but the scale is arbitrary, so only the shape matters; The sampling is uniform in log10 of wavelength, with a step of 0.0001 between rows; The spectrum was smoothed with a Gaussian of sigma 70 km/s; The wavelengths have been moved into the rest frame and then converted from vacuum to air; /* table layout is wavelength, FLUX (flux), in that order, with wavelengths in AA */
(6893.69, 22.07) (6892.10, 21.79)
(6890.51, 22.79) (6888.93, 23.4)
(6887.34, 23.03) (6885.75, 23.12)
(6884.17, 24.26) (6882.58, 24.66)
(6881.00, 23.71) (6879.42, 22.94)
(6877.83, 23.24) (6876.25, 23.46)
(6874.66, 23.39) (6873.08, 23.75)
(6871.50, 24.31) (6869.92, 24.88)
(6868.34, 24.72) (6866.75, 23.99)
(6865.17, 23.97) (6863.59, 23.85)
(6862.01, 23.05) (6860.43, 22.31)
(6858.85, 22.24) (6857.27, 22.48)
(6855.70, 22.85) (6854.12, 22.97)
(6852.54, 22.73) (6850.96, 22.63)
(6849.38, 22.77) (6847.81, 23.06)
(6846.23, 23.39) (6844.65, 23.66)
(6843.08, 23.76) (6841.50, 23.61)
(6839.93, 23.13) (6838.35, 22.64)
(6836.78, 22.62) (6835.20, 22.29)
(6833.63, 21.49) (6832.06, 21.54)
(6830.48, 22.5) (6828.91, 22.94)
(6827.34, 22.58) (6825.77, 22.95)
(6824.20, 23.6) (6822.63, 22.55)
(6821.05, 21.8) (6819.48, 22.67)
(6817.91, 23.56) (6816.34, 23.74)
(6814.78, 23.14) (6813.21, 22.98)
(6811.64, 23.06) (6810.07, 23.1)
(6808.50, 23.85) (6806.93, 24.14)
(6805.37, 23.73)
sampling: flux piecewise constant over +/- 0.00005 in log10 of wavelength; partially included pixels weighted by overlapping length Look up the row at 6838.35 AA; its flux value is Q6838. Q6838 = 22.64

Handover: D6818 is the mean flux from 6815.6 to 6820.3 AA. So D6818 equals 23.3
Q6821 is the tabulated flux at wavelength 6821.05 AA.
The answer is 21.8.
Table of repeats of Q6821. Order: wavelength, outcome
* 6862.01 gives 23.05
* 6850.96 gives 22.63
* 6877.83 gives 23.24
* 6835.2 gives 22.29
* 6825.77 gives 22.95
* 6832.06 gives 21.54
